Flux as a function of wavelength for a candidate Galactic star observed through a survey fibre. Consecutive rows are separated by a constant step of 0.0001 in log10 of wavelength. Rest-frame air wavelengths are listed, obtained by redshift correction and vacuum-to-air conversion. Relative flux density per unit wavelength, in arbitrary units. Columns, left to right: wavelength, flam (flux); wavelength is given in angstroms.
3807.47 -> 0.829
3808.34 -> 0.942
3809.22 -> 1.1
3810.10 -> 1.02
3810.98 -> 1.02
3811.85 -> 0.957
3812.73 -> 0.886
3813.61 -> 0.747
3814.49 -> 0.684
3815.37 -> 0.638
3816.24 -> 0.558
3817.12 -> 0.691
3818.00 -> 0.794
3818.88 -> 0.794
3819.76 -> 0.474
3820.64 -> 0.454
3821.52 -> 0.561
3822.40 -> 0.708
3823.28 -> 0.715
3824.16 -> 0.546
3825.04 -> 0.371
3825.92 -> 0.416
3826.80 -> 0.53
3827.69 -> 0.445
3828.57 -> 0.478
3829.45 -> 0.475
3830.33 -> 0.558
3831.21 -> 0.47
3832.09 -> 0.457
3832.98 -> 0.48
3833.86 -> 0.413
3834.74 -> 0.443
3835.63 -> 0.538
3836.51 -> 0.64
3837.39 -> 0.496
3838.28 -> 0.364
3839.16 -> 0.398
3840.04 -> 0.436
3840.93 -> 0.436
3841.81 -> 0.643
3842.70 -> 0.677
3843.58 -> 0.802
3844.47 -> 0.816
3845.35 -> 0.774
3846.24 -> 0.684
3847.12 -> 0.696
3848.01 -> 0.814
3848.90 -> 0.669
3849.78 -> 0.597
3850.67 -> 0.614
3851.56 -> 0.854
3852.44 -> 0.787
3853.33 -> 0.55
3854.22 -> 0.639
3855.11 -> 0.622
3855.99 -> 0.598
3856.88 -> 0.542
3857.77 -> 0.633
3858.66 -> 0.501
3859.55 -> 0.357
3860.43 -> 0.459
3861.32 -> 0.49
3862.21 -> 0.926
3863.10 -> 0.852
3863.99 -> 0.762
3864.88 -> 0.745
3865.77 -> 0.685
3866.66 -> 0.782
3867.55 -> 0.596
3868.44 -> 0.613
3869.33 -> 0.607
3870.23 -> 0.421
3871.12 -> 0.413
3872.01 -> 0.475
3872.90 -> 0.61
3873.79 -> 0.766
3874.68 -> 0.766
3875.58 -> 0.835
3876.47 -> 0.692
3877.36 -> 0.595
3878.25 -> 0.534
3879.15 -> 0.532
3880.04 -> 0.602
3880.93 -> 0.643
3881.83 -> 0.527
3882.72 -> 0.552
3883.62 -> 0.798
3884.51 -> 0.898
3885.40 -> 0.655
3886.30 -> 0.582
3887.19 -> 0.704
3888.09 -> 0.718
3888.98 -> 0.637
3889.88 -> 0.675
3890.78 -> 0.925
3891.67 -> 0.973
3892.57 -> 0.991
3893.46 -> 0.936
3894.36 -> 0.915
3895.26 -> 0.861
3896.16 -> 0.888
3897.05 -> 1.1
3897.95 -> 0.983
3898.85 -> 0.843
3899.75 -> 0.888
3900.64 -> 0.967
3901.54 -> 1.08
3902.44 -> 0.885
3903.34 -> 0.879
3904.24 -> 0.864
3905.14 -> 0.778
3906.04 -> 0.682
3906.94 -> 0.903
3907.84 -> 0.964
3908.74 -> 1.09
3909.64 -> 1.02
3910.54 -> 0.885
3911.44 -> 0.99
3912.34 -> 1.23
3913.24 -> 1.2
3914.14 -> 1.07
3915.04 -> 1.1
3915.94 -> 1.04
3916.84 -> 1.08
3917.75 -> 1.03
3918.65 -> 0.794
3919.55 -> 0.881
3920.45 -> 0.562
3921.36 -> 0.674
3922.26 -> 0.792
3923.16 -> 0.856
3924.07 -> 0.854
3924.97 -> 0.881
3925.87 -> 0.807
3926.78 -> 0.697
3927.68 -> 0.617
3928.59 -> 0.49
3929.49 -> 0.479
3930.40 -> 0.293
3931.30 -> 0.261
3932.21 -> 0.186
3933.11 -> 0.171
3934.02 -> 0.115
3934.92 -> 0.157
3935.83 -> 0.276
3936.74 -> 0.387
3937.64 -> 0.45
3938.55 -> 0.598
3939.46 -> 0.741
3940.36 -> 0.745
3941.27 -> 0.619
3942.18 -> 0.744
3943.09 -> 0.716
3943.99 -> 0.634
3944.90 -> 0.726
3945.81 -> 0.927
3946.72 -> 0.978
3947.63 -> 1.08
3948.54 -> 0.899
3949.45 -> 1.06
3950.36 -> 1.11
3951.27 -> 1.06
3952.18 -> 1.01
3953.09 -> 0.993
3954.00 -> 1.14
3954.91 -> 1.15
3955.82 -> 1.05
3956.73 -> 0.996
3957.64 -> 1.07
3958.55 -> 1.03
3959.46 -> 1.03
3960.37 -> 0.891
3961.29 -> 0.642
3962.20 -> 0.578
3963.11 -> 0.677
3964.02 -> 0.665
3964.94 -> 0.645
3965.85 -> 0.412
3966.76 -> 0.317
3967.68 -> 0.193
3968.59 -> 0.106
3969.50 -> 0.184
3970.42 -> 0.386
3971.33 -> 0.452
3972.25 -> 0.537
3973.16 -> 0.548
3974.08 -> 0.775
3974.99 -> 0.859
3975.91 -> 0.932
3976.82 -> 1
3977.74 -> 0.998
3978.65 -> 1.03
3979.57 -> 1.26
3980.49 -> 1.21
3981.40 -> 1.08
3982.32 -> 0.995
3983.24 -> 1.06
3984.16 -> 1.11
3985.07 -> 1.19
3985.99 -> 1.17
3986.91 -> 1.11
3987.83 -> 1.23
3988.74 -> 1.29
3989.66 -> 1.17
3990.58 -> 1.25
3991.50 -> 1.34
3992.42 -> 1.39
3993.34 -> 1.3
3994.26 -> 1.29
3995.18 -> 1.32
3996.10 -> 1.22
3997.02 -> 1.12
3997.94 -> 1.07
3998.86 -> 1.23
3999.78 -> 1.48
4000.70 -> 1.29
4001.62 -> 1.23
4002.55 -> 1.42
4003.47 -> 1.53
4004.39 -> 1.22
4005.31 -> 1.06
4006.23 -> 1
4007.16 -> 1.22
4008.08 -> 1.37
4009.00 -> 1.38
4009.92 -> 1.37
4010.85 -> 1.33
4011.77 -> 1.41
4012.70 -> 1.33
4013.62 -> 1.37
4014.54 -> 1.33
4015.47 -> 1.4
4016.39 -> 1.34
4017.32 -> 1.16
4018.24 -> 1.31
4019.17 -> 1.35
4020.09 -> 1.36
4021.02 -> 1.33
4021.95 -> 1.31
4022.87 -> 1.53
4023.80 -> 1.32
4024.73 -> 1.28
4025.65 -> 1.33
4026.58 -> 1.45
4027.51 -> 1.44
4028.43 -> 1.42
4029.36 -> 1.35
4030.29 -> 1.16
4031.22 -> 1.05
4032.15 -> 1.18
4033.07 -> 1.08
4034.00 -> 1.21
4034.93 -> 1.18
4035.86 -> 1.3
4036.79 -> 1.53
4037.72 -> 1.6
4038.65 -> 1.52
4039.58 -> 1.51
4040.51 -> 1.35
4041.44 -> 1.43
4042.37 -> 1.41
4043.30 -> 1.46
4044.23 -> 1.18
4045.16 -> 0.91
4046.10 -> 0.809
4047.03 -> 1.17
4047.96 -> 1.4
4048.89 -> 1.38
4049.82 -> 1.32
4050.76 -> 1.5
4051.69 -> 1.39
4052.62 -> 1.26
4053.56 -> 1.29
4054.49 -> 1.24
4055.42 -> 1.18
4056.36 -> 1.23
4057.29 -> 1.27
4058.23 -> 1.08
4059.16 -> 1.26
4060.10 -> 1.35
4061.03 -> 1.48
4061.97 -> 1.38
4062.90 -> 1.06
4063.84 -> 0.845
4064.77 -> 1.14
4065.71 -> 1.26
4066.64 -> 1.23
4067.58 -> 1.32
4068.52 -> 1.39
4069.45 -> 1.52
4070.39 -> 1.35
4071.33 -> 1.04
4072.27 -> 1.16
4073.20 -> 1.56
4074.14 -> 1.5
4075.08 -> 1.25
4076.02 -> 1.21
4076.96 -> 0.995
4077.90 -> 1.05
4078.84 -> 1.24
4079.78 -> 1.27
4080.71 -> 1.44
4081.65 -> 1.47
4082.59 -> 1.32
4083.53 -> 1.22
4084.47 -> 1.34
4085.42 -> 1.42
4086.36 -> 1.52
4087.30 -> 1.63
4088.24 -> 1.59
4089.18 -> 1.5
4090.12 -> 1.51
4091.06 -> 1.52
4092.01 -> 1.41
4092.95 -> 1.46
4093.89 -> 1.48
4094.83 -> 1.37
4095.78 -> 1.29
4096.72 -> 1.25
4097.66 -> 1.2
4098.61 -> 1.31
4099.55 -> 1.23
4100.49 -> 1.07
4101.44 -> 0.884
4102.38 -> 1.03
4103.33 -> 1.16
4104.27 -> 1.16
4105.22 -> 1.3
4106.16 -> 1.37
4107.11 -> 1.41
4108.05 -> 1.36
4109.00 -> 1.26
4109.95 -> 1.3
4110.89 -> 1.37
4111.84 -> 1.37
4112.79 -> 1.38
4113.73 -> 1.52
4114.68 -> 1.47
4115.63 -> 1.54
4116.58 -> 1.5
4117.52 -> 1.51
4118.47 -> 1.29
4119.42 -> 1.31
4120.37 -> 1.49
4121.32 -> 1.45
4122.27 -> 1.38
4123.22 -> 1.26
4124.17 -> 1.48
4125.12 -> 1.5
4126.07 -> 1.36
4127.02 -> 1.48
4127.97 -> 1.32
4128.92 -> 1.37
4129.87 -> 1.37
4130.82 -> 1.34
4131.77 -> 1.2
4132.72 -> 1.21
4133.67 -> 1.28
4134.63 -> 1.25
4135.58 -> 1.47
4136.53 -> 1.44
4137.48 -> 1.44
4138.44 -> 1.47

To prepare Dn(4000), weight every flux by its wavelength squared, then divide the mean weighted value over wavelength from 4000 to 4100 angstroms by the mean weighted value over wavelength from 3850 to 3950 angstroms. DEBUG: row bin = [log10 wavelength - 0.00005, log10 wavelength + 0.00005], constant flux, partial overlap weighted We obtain 1.9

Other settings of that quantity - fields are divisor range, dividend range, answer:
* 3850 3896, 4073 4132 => 2.24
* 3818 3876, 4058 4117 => 2.48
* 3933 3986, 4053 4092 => 1.79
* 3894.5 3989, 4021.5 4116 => 1.72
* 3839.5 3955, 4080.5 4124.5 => 2.04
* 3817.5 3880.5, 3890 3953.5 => 1.39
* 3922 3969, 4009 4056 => 1.98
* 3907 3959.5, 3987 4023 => 1.68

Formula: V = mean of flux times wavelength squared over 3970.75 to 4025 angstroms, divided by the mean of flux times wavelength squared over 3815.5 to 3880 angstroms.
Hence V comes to 2.15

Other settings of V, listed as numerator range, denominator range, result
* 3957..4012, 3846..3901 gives 1.52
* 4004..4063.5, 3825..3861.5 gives 2.53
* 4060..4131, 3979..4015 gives 1.12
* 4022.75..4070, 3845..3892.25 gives 2.14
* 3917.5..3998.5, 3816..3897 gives 1.36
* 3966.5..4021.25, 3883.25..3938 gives 1.49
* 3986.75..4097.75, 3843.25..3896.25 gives 2.08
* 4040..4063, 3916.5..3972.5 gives 1.96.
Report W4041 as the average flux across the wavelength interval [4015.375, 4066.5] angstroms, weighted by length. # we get 1.29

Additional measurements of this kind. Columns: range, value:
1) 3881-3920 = 0.892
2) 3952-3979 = 0.739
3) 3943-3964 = 0.931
